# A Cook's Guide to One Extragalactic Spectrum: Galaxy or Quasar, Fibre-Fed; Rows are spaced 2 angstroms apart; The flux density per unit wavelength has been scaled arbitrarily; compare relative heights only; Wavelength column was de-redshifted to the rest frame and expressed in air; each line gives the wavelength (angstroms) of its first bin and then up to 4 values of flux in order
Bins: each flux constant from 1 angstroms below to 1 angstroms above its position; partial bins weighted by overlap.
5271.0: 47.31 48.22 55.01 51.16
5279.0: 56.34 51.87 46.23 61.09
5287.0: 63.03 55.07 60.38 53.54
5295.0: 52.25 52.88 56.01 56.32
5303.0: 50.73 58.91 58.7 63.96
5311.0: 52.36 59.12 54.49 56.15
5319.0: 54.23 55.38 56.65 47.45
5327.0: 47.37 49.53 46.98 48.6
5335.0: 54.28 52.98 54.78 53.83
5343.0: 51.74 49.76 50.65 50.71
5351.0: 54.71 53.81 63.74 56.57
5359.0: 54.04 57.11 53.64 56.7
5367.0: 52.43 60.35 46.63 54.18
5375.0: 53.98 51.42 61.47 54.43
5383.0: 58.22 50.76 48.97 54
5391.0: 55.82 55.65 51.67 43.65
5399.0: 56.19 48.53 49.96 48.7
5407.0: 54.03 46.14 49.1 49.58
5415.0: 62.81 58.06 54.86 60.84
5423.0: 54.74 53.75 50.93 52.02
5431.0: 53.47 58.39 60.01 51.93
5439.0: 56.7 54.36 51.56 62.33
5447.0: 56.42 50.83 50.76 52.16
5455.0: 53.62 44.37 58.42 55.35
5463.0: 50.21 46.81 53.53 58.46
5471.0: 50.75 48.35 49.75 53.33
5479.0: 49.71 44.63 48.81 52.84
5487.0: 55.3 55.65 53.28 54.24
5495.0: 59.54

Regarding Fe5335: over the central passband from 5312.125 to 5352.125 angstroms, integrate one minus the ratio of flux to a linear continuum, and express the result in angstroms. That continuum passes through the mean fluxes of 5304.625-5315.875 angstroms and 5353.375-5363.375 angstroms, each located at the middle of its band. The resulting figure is 3.52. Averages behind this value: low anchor 57.9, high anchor 57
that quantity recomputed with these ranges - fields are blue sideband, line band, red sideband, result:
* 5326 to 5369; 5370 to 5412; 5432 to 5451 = 1.7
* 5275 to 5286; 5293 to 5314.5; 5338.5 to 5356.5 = -0.9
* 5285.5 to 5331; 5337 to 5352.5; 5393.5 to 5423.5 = 0.5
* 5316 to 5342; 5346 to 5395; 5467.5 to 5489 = -2.4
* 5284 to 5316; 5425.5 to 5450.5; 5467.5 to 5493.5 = -0.8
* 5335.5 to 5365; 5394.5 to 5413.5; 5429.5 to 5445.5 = 1.9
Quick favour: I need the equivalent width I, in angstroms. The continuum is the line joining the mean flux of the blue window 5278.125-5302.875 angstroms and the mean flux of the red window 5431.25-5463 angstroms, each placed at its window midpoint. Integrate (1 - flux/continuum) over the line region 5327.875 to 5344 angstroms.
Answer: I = 1.0 angstroms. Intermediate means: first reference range 55.2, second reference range 54.3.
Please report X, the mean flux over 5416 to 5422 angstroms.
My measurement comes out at 57.9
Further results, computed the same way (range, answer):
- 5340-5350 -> 51.3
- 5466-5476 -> 52.2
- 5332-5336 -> 51.4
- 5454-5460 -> 52.1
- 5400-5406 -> 49.1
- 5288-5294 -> 56.3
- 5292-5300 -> 53.7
